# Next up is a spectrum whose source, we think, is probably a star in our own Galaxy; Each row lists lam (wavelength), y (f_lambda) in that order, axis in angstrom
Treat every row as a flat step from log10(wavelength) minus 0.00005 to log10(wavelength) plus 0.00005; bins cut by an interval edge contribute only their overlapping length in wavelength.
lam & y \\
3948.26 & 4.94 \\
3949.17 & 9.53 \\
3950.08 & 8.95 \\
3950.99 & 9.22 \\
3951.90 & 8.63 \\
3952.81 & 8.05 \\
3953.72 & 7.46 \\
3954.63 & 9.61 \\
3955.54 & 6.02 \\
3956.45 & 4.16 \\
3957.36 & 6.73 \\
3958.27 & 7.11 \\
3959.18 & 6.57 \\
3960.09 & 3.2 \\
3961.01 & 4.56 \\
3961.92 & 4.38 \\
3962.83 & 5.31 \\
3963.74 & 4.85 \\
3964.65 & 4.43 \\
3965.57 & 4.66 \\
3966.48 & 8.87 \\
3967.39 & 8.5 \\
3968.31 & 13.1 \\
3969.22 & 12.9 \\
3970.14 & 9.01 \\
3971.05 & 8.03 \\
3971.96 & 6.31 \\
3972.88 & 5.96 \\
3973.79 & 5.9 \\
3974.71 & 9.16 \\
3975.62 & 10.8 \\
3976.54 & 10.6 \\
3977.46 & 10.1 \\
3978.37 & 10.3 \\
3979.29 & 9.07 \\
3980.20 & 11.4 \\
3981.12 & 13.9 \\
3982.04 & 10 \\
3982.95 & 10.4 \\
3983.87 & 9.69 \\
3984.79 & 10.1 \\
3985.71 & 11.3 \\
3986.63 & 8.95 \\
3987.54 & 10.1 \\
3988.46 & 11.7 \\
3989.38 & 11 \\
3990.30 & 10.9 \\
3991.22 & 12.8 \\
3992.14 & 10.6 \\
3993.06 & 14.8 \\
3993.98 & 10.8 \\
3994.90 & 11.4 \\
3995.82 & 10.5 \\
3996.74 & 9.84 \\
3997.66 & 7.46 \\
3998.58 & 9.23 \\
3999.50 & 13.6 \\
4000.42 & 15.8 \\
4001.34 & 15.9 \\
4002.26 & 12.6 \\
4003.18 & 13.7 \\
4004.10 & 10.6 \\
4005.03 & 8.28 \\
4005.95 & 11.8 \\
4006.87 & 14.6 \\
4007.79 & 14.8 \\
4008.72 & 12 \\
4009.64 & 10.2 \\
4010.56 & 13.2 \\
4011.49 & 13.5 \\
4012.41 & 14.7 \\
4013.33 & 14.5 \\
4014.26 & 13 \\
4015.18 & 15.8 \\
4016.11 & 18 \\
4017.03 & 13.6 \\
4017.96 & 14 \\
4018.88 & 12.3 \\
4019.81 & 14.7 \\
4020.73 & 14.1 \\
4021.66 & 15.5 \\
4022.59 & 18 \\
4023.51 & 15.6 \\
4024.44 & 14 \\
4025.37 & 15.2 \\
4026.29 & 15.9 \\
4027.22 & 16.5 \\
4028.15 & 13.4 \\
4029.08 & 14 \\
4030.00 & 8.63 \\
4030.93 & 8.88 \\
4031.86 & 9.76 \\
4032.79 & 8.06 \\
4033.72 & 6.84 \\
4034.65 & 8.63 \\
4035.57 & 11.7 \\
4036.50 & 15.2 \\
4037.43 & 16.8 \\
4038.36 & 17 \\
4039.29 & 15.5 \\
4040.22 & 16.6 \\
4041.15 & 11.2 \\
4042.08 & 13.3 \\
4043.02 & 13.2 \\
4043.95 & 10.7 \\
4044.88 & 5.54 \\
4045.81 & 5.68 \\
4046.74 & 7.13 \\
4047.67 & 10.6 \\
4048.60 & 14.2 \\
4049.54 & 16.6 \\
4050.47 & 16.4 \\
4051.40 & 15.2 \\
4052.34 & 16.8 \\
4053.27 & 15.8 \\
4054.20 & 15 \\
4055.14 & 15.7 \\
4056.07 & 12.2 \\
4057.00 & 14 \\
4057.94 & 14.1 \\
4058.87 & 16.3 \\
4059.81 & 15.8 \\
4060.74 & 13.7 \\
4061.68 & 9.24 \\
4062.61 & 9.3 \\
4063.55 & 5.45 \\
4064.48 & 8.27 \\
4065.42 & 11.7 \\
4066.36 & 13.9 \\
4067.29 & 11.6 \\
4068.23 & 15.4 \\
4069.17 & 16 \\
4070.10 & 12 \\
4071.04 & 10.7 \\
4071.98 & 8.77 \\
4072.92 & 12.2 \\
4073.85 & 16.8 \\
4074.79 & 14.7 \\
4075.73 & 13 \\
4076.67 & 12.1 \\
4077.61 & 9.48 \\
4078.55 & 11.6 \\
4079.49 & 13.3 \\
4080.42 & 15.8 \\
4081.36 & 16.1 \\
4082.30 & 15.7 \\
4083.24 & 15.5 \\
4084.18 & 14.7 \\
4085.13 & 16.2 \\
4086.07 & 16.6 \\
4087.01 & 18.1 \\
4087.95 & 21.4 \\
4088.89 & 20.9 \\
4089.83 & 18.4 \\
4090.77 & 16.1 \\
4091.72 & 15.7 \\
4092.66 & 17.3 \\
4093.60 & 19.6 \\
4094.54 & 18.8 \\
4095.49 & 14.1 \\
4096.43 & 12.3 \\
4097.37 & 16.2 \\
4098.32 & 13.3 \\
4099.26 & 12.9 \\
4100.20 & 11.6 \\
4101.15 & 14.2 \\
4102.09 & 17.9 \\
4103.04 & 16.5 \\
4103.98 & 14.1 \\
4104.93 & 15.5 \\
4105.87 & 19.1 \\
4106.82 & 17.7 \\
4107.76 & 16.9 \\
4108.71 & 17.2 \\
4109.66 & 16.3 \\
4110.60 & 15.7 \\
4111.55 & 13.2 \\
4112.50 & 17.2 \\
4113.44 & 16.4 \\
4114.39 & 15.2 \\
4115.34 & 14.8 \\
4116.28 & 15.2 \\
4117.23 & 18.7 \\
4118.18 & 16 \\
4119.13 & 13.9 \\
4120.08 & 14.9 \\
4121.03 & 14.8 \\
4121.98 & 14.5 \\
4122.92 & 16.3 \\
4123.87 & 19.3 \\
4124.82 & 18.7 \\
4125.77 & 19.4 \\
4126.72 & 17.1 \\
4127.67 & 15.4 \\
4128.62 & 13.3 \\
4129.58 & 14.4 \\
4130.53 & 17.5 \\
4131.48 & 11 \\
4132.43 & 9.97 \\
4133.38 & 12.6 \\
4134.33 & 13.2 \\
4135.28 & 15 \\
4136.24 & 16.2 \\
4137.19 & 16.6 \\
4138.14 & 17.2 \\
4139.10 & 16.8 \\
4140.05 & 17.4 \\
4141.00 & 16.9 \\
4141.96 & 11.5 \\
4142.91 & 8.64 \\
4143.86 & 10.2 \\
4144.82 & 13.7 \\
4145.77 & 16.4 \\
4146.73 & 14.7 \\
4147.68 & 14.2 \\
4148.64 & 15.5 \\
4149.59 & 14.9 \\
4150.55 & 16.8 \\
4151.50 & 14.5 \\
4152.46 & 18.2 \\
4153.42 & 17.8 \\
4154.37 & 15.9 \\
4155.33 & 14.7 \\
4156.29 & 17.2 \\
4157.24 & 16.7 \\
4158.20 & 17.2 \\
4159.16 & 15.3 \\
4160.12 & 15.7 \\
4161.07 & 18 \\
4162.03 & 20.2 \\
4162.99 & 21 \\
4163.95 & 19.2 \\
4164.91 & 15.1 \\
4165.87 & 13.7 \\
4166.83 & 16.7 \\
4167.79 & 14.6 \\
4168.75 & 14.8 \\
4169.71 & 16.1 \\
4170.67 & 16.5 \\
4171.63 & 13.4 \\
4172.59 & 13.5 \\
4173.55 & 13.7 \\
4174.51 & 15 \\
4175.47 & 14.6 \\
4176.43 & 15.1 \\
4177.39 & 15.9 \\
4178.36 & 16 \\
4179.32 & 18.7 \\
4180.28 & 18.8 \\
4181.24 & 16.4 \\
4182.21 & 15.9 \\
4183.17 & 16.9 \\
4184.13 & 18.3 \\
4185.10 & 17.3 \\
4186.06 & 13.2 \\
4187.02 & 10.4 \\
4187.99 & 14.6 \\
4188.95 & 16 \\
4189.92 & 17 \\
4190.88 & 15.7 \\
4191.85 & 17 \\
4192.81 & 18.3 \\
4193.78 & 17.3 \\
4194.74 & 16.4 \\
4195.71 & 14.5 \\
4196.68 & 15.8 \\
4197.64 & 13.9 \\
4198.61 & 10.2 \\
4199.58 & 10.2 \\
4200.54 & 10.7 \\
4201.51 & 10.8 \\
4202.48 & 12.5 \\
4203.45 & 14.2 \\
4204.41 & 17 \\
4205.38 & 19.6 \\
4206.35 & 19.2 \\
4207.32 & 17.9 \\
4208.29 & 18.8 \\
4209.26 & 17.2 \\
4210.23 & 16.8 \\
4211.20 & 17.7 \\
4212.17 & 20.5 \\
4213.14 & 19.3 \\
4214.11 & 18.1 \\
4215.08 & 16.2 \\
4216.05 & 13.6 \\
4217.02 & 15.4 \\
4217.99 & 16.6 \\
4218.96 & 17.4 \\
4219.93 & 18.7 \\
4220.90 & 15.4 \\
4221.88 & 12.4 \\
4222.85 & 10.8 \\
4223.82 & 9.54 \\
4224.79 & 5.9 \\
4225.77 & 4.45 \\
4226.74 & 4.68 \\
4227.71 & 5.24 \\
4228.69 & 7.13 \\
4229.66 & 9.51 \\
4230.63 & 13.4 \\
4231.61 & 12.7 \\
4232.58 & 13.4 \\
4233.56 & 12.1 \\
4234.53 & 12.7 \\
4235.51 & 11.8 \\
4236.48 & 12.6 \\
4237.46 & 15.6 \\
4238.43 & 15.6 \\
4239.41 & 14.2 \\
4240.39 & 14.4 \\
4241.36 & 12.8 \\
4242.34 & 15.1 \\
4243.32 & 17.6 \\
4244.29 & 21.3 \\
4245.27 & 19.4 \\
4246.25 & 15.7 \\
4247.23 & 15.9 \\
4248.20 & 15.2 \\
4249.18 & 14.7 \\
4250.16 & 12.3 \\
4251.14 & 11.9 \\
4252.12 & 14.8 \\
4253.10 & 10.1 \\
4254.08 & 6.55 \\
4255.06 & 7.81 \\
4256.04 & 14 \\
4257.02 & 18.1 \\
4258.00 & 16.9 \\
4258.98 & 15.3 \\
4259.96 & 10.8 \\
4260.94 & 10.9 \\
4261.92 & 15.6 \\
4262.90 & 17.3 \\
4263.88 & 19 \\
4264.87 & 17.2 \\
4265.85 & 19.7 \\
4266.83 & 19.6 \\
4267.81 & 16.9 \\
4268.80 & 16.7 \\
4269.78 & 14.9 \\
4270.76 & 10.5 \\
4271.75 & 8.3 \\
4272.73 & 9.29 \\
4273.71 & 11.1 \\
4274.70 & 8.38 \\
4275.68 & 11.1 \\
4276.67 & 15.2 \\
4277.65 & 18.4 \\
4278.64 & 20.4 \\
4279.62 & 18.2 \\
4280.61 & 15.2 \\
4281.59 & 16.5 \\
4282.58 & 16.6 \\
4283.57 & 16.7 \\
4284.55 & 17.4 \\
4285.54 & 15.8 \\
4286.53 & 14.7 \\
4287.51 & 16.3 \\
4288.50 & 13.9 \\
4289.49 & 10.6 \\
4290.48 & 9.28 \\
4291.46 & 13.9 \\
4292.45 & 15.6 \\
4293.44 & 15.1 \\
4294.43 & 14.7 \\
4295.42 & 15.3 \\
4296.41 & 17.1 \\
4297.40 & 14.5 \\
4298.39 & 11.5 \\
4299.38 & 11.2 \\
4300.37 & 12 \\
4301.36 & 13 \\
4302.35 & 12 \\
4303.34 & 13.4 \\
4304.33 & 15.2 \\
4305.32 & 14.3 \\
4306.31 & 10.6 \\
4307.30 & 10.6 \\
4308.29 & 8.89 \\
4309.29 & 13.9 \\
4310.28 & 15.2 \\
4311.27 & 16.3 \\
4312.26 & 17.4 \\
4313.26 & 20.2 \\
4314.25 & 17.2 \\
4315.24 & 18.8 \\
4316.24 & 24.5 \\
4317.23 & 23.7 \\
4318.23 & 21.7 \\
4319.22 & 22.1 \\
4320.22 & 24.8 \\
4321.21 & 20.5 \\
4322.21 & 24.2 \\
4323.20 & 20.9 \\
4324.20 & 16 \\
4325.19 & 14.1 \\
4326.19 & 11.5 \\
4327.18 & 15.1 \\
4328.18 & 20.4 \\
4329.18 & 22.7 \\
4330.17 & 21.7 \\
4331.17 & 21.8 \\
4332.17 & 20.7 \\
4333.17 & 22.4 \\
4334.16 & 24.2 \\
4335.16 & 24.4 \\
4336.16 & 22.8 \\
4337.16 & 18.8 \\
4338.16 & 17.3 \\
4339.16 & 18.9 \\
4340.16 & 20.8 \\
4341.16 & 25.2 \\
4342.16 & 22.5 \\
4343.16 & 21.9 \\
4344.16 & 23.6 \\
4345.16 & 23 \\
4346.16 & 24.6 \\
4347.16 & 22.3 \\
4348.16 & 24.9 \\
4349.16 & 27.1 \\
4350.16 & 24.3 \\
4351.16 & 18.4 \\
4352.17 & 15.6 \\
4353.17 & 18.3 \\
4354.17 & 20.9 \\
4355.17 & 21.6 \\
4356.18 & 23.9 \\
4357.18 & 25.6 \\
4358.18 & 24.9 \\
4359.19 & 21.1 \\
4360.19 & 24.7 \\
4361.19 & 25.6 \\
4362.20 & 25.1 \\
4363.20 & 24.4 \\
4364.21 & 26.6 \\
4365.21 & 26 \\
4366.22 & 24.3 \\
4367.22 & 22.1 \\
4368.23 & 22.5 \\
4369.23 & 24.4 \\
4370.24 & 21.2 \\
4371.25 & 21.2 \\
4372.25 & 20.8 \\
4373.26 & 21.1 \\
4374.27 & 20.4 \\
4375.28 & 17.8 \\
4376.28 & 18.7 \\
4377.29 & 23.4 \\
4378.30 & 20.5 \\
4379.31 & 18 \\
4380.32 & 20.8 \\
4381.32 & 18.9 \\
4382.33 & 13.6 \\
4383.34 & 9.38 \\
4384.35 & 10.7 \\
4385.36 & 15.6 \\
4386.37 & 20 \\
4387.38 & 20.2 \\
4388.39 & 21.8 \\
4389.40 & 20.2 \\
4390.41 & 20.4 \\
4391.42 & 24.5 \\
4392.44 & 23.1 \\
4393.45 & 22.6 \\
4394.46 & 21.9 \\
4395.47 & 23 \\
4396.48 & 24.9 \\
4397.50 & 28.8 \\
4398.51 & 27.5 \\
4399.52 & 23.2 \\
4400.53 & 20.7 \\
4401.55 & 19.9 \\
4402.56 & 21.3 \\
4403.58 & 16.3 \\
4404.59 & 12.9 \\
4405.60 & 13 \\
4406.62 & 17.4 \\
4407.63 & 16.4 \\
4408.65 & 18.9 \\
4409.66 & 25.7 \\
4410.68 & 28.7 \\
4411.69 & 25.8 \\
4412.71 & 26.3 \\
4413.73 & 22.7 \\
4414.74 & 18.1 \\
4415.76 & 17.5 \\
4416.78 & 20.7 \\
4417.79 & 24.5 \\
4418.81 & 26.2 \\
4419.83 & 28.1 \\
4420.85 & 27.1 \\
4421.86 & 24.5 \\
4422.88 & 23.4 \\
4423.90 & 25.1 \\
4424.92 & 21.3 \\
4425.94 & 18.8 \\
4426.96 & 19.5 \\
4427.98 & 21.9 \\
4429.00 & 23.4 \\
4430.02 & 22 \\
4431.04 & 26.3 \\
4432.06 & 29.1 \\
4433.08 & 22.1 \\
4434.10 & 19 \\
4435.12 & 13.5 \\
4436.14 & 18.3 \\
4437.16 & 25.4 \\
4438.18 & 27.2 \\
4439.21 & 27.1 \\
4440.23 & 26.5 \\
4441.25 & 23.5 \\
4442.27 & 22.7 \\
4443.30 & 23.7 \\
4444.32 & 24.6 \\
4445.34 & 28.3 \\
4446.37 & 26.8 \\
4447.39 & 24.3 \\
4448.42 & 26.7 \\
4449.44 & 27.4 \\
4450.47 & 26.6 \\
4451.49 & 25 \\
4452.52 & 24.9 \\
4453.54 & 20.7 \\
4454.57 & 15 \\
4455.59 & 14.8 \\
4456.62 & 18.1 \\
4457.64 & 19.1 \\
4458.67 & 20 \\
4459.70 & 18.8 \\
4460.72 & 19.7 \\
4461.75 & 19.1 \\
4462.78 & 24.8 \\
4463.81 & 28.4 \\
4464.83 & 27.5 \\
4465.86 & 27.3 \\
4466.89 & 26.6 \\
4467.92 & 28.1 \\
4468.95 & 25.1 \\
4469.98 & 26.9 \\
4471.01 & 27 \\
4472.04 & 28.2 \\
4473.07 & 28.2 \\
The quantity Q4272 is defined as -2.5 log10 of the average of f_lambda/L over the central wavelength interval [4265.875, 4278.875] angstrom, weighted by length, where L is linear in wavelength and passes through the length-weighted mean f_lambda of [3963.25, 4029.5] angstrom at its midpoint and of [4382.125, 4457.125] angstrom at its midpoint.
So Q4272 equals 0.30 mag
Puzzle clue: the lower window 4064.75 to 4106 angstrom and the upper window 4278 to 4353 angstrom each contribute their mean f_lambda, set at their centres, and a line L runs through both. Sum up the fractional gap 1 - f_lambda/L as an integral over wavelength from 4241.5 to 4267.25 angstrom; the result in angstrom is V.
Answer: 3.2 angstrom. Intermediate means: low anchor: 14.9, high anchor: 18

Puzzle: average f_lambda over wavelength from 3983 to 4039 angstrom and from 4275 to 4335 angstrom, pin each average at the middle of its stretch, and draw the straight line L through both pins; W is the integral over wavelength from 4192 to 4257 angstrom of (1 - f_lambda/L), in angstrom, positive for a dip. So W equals 6.2 angstrom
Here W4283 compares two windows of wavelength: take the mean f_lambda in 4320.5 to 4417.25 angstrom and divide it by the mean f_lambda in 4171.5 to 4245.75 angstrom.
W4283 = 1.44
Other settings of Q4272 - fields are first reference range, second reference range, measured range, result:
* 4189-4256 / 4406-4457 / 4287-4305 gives 0.26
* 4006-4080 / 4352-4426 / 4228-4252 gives 0.27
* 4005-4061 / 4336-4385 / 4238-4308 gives 0.32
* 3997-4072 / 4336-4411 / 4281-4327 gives 0.23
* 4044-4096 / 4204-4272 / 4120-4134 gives -0.09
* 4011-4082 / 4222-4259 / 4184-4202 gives -0.14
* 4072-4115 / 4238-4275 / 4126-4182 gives -0.03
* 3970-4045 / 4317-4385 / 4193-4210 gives 0.14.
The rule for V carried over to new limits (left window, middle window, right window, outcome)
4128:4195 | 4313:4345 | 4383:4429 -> -2.0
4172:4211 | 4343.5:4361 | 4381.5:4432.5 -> -2.4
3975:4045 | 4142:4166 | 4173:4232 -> -2.9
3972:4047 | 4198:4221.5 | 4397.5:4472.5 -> 1.6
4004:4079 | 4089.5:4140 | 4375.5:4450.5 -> -3.5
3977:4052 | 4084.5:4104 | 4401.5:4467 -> -2.8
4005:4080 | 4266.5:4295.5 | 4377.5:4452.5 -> 6.6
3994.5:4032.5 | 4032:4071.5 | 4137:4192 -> 3.5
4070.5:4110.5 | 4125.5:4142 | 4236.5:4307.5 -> 0.0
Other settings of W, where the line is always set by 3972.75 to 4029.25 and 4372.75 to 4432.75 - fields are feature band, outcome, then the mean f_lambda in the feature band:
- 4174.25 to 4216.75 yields 1.9 angstrom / 15.9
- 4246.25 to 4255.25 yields 2.7 angstrom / 12.5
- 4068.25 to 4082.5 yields 0.8 angstrom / 13.2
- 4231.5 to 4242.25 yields 2.5 angstrom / 13.5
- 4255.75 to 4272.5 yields 2.6 angstrom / 15.3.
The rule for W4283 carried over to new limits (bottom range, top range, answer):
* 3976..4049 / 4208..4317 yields 1.17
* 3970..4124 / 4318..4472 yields 1.65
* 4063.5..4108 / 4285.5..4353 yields 1.22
